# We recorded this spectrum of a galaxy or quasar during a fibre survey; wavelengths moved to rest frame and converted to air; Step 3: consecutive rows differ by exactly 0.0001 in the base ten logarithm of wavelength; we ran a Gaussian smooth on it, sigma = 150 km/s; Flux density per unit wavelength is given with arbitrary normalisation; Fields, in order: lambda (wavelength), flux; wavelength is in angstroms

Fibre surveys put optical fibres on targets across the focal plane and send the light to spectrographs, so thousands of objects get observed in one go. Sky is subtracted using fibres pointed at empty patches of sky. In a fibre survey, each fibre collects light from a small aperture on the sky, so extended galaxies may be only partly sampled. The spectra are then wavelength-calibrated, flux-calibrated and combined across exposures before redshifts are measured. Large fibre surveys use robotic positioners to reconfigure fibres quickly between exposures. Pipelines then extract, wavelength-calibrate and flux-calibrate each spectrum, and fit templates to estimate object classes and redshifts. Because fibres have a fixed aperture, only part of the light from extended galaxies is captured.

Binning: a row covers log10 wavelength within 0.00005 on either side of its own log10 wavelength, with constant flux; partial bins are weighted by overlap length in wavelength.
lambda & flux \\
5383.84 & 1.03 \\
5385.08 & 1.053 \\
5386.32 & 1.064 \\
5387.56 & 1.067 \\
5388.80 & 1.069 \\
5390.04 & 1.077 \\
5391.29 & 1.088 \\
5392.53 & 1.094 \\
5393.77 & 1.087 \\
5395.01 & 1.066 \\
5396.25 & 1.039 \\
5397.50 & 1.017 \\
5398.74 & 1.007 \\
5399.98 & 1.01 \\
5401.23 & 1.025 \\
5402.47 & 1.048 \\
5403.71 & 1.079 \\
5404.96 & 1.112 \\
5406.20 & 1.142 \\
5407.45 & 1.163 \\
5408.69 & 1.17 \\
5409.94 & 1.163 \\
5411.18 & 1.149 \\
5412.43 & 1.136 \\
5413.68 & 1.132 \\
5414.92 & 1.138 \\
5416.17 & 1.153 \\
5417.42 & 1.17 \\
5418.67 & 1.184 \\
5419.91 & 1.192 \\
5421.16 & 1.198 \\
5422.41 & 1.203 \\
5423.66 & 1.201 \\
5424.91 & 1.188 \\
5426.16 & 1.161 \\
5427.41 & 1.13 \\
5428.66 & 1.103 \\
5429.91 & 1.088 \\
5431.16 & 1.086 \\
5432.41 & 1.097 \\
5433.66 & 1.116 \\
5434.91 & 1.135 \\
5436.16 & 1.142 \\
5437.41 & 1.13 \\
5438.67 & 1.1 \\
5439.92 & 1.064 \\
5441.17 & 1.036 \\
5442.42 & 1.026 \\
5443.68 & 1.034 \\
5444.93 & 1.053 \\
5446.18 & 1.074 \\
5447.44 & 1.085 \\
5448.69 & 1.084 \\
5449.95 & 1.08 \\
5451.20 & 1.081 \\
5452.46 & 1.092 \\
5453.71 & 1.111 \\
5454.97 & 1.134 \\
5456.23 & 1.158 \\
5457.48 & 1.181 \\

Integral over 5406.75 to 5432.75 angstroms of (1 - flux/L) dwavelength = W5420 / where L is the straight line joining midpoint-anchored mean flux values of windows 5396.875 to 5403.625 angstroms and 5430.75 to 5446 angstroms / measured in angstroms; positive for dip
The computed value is -2.4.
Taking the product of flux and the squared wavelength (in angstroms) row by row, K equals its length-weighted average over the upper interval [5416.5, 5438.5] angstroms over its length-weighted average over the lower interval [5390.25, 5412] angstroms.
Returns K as 1.07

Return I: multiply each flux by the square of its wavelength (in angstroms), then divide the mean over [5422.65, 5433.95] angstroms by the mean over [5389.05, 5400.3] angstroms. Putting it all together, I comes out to 1.09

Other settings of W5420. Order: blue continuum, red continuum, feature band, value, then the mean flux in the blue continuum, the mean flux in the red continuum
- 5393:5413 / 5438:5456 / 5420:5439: -1.04 angstroms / 1.09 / 1.08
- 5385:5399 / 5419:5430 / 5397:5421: 0.00 angstroms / 1.06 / 1.17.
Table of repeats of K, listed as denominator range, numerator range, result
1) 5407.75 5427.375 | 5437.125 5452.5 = 0.93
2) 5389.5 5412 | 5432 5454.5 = 1.02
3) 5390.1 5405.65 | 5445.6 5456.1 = 1.06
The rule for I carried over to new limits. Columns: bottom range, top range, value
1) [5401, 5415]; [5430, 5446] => 0.98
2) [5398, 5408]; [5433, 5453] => 1.03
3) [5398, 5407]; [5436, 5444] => 1.02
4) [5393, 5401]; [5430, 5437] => 1.09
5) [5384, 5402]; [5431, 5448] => 1.05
